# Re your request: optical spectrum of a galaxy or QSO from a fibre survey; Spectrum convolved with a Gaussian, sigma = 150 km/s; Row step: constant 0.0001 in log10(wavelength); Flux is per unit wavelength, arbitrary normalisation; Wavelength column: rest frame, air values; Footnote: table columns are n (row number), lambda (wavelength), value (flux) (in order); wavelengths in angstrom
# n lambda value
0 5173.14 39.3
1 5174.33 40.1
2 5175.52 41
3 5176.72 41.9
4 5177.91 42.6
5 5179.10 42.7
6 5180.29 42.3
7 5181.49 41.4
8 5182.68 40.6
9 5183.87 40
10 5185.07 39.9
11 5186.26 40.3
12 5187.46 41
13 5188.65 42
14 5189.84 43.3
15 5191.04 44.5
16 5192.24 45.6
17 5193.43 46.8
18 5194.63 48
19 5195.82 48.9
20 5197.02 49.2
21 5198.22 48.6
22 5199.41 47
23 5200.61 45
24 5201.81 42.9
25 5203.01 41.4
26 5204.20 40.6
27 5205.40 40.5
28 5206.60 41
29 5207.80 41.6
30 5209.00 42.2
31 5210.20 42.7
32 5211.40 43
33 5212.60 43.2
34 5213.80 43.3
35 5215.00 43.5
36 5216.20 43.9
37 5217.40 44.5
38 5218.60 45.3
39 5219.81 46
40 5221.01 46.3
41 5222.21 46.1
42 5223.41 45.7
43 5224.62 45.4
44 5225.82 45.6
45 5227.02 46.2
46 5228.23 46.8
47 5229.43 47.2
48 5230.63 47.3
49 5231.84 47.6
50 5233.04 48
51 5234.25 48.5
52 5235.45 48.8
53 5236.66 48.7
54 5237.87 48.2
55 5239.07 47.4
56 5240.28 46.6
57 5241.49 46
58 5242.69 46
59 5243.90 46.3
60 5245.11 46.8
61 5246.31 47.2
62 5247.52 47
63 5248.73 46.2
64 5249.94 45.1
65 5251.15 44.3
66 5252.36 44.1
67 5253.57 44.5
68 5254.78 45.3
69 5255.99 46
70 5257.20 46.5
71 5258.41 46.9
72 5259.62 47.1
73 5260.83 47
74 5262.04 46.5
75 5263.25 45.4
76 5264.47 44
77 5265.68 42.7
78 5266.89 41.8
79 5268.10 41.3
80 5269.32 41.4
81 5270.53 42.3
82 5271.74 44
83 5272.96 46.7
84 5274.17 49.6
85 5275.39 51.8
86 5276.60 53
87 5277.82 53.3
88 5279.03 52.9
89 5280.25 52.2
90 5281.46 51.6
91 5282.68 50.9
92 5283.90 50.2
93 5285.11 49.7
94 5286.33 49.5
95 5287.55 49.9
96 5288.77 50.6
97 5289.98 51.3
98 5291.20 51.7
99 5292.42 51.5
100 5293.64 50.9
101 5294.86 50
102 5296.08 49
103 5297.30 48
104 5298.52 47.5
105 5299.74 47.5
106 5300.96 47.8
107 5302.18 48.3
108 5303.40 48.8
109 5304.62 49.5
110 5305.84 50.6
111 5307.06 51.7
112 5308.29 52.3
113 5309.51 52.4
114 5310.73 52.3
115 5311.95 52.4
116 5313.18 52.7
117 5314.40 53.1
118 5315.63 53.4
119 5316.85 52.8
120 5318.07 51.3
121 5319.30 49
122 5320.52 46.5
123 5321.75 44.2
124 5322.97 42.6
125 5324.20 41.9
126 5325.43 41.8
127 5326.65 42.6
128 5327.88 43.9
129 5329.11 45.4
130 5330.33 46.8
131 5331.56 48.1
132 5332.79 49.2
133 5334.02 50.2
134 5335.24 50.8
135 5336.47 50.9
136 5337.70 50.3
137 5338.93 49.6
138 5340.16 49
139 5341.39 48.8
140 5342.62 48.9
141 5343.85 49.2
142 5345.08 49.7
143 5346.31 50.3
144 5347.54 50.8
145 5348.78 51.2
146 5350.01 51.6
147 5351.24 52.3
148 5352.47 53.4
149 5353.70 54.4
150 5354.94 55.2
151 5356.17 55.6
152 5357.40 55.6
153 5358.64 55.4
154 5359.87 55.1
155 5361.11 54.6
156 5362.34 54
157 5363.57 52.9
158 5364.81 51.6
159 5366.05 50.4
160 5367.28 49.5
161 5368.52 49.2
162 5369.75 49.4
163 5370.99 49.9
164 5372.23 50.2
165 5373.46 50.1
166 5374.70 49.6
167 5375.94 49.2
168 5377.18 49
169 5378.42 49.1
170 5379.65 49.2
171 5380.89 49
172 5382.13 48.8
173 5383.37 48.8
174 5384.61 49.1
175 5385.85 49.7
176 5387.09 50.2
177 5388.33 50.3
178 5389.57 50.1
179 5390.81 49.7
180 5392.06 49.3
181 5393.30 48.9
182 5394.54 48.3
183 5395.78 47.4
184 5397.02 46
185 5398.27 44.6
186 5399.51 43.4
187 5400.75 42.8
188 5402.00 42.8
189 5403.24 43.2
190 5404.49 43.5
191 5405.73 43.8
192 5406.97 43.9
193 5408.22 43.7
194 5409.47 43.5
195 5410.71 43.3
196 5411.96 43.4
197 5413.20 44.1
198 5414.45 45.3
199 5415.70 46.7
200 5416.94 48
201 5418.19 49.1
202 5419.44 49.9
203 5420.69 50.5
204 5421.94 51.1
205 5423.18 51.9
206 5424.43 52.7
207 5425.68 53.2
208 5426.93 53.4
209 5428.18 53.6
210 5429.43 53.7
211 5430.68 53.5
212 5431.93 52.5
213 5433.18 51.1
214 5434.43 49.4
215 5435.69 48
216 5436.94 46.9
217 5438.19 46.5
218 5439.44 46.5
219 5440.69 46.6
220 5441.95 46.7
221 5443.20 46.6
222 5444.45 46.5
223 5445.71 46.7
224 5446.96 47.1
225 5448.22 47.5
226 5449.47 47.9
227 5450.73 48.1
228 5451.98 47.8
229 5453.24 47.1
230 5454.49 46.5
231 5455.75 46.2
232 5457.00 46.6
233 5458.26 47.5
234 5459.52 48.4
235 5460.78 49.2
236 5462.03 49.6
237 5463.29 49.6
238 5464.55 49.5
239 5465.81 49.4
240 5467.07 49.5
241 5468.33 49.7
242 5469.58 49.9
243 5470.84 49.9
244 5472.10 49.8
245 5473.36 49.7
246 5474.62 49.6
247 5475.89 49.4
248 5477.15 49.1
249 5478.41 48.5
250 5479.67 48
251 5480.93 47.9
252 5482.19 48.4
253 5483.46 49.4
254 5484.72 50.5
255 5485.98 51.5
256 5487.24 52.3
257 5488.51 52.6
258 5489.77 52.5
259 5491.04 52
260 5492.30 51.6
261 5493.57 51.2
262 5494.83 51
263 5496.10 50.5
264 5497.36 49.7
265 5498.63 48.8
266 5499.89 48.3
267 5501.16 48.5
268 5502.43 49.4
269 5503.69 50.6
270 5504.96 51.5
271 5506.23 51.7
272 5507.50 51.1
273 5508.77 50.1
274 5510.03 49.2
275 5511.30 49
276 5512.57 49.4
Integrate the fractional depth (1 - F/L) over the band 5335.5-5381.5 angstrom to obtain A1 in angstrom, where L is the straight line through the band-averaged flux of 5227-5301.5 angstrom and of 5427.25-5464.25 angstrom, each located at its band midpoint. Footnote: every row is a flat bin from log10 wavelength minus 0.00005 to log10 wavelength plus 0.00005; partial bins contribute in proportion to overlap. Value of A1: -3.0 angstrom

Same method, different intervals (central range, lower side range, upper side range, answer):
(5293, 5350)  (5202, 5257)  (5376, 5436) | -2.72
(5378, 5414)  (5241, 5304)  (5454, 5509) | 1.71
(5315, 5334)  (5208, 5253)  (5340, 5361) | 1.54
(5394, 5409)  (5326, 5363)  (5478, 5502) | 1.82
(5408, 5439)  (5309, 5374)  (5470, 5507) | 0.69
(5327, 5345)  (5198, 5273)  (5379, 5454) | -0.74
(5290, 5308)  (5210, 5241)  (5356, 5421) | -0.95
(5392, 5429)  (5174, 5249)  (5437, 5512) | 0.75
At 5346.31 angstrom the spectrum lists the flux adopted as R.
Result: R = 50.3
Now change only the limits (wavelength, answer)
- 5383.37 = 48.8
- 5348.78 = 51.2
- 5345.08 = 49.7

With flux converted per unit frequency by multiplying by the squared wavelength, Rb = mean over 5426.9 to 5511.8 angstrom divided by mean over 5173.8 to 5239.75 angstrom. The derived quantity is 1.23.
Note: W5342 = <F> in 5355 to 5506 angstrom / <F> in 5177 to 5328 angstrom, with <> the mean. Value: 1.1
